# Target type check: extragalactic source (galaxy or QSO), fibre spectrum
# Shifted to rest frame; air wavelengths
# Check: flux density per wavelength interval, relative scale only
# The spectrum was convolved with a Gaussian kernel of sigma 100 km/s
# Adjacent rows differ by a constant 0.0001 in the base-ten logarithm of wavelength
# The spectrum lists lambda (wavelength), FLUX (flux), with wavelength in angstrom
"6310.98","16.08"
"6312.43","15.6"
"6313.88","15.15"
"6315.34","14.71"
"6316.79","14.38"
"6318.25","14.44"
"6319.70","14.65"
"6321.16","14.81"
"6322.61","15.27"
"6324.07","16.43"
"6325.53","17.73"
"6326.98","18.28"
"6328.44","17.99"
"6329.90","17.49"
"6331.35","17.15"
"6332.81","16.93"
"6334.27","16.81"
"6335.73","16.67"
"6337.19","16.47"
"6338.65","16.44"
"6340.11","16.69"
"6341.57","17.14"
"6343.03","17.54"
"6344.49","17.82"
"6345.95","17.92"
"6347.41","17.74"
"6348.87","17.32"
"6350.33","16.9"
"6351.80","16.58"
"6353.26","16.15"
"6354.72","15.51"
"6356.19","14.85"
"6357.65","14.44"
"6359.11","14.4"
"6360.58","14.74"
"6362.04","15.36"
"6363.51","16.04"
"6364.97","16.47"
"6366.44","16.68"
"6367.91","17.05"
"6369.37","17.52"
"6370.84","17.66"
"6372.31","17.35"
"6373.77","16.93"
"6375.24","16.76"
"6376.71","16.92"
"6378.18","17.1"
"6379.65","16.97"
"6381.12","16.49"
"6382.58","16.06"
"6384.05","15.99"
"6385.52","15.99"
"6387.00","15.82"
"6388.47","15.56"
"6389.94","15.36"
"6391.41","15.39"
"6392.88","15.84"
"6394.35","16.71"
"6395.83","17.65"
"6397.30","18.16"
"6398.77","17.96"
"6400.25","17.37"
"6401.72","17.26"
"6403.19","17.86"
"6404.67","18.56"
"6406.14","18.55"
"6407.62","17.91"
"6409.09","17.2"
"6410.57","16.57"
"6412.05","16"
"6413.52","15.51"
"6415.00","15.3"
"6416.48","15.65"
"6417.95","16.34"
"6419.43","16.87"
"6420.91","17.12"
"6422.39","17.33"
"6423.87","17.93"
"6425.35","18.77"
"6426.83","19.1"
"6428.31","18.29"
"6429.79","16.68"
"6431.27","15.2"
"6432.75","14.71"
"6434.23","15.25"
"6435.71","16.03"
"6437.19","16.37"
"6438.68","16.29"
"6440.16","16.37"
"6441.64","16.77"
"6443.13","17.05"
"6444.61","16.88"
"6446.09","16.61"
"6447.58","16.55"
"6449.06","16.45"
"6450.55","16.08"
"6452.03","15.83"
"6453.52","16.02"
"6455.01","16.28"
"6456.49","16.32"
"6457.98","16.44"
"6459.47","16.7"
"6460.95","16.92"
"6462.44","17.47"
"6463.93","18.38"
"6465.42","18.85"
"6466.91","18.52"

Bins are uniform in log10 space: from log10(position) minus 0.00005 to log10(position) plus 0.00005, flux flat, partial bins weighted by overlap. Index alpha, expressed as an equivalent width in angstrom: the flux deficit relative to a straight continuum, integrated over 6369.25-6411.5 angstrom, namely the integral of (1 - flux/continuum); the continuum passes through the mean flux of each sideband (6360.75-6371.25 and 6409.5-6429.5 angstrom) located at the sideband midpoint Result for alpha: -0.5 angstrom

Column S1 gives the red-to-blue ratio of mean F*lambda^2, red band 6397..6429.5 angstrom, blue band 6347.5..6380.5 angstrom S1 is 1.1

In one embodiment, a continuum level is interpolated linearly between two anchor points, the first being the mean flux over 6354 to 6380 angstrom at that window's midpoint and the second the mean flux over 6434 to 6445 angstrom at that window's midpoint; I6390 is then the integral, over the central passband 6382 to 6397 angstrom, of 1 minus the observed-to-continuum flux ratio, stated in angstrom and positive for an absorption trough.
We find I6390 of 0.2 angstrom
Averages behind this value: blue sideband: 16.3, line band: 16.1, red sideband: 16.4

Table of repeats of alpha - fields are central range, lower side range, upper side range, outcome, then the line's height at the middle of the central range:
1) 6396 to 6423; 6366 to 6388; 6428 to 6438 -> -1.3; 16.3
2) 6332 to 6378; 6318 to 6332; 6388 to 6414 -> 0.3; 16.7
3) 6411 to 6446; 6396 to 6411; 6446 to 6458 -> 0.8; 17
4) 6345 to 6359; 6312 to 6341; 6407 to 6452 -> 0.0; 16.3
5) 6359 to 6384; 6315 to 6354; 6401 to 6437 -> 0.3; 16.8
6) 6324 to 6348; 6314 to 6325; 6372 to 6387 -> -2.8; 15.4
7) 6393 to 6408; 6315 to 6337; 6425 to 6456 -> -1.2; 16.4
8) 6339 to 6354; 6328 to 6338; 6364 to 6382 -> -0.1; 17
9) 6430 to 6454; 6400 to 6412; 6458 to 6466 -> 1.9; 17.5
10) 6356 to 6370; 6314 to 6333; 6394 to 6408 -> 1.0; 17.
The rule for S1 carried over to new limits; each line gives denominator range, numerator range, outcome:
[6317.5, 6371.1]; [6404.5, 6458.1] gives 1.04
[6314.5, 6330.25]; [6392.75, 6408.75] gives 1.13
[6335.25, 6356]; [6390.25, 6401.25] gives 1.02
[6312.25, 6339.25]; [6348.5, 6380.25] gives 1.02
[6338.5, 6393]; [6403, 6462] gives 1.04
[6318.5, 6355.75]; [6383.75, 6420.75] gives 1.02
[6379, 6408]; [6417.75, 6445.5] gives 1.01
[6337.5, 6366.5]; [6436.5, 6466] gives 1.06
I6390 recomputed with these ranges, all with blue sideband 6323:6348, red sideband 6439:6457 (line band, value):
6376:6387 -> 0.3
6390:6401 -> -0.1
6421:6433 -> -0.6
